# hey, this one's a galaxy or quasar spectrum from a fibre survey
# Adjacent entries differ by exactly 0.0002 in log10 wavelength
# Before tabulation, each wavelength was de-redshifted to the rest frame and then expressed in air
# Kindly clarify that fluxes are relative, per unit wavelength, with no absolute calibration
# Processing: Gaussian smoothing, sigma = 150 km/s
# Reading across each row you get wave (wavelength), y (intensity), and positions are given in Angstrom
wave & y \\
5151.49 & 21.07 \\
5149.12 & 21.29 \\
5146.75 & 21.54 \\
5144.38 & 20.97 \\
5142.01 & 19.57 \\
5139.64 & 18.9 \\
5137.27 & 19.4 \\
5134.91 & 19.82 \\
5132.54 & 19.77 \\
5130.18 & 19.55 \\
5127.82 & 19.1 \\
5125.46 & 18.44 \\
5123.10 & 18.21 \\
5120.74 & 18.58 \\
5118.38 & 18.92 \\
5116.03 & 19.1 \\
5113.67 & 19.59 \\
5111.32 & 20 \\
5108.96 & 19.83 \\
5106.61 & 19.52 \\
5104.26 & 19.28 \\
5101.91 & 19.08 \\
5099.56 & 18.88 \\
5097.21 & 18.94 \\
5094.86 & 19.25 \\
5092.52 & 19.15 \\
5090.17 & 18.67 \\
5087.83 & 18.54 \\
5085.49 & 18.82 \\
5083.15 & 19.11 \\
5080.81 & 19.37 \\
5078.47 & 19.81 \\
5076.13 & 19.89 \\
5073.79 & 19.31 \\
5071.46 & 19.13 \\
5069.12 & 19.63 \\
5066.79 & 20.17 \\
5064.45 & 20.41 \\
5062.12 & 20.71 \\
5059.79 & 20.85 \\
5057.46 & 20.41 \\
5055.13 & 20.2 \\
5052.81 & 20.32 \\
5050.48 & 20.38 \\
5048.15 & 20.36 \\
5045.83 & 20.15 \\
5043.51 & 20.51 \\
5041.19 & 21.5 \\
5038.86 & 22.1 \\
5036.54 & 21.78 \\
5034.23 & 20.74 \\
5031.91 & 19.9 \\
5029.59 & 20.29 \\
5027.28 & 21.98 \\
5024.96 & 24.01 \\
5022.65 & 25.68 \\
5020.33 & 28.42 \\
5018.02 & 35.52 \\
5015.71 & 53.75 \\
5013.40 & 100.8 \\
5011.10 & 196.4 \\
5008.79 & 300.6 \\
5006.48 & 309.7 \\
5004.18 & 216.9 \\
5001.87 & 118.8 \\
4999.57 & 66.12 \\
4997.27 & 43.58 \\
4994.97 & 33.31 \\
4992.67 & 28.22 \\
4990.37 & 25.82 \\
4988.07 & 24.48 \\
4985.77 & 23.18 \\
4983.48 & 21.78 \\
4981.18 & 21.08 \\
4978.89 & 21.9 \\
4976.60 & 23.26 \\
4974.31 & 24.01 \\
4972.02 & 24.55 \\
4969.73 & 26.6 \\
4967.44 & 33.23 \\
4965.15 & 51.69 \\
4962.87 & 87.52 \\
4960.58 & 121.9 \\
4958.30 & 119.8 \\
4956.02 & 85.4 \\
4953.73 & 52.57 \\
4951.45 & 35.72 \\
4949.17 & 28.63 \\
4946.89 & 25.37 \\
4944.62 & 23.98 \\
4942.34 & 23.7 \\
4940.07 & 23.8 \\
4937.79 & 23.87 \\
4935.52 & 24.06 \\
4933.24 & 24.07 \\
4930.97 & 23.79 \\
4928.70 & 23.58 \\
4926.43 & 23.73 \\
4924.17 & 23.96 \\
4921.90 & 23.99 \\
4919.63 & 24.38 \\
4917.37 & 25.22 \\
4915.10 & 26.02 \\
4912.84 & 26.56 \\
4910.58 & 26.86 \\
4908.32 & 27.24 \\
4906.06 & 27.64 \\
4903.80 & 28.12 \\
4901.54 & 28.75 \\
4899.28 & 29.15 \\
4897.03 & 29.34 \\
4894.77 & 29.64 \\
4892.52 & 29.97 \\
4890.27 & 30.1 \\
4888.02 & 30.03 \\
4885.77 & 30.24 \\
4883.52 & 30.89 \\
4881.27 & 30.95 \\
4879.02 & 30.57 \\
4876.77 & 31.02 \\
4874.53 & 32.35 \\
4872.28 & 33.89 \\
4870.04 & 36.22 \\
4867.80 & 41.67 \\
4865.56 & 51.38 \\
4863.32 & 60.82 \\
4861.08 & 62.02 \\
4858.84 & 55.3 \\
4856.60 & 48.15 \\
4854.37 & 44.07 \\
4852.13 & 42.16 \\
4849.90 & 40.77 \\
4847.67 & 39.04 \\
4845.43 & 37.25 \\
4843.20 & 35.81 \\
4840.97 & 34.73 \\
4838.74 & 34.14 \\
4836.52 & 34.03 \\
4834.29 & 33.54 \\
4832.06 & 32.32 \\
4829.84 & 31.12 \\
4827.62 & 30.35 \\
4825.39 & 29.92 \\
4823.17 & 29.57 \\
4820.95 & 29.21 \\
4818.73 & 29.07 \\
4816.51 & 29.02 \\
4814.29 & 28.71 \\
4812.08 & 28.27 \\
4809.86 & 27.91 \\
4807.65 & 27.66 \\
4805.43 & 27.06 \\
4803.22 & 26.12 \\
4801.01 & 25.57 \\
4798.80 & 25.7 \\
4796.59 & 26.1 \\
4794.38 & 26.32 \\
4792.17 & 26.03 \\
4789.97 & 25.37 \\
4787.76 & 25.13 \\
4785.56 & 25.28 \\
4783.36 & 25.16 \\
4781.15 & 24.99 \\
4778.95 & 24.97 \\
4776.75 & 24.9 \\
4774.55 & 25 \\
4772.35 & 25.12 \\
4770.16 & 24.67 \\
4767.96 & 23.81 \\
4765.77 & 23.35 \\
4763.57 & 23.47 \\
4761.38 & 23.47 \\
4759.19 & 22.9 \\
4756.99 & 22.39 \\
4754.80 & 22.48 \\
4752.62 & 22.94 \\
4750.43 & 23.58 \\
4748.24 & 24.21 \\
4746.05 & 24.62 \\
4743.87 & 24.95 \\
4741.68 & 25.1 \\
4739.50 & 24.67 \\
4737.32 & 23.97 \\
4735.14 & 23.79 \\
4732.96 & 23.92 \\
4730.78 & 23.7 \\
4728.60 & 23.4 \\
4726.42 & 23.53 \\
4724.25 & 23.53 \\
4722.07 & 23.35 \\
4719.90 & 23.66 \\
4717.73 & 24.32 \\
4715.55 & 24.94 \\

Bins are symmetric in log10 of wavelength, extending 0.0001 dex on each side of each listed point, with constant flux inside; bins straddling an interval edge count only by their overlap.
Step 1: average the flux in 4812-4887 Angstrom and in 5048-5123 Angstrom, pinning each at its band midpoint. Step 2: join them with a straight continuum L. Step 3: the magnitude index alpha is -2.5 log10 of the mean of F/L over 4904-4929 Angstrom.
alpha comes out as 0.24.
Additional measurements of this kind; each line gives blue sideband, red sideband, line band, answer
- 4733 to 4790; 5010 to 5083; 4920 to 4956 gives -0.02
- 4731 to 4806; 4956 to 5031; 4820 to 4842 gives 0.18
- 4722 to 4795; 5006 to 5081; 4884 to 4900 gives 0.14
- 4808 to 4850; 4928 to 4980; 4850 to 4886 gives -0.19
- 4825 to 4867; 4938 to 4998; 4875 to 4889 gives 0.31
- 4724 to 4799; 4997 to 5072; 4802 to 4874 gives -0.07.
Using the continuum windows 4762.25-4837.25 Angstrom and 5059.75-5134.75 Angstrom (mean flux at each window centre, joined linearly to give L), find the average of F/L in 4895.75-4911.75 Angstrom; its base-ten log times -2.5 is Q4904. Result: -0.15 mag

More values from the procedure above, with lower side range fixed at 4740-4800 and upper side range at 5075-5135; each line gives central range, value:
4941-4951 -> -0.200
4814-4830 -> -0.241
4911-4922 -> -0.149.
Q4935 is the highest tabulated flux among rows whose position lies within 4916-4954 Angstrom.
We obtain 52.57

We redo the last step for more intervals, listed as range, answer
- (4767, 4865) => 62.02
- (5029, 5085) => 22.1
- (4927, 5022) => 309.7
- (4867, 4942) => 41.67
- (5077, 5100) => 19.81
